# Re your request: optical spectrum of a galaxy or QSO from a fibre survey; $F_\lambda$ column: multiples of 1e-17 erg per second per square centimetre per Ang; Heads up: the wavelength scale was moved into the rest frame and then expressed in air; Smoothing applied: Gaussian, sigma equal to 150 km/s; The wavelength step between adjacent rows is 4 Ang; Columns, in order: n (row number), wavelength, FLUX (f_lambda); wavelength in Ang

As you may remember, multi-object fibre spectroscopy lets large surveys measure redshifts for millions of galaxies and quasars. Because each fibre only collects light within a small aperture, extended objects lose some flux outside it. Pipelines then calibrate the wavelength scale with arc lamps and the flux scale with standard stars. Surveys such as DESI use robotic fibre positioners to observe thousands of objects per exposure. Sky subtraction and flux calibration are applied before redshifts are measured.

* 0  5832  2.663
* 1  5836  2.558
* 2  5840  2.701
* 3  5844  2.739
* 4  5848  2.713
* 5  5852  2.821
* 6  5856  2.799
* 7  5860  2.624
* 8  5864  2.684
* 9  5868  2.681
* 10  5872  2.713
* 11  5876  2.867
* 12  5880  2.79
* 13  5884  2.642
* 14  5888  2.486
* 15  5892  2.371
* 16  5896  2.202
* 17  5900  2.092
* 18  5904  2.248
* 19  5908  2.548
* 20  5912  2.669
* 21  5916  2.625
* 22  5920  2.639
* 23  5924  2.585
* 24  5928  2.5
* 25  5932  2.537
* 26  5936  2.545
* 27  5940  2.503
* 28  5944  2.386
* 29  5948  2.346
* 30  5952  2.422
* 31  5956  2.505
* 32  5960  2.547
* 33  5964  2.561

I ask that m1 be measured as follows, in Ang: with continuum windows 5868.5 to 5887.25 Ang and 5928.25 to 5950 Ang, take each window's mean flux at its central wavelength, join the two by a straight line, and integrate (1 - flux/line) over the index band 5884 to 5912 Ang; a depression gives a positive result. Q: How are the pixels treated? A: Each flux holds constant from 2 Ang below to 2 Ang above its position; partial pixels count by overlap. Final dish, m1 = 2.9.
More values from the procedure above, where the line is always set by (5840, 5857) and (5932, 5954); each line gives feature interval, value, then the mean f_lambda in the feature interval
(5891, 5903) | 1.8 Ang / 2.21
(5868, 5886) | -0.5 Ang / 2.75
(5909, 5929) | -0.6 Ang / 2.61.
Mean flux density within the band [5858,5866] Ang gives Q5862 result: 2.65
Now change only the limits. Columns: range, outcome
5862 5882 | 2.75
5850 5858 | 2.81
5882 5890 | 2.56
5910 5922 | 2.64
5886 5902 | 2.29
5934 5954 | 2.44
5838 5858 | 2.75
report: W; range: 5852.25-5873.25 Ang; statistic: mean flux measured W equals 2.71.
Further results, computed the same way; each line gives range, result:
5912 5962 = 2.52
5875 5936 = 2.52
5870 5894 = 2.64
